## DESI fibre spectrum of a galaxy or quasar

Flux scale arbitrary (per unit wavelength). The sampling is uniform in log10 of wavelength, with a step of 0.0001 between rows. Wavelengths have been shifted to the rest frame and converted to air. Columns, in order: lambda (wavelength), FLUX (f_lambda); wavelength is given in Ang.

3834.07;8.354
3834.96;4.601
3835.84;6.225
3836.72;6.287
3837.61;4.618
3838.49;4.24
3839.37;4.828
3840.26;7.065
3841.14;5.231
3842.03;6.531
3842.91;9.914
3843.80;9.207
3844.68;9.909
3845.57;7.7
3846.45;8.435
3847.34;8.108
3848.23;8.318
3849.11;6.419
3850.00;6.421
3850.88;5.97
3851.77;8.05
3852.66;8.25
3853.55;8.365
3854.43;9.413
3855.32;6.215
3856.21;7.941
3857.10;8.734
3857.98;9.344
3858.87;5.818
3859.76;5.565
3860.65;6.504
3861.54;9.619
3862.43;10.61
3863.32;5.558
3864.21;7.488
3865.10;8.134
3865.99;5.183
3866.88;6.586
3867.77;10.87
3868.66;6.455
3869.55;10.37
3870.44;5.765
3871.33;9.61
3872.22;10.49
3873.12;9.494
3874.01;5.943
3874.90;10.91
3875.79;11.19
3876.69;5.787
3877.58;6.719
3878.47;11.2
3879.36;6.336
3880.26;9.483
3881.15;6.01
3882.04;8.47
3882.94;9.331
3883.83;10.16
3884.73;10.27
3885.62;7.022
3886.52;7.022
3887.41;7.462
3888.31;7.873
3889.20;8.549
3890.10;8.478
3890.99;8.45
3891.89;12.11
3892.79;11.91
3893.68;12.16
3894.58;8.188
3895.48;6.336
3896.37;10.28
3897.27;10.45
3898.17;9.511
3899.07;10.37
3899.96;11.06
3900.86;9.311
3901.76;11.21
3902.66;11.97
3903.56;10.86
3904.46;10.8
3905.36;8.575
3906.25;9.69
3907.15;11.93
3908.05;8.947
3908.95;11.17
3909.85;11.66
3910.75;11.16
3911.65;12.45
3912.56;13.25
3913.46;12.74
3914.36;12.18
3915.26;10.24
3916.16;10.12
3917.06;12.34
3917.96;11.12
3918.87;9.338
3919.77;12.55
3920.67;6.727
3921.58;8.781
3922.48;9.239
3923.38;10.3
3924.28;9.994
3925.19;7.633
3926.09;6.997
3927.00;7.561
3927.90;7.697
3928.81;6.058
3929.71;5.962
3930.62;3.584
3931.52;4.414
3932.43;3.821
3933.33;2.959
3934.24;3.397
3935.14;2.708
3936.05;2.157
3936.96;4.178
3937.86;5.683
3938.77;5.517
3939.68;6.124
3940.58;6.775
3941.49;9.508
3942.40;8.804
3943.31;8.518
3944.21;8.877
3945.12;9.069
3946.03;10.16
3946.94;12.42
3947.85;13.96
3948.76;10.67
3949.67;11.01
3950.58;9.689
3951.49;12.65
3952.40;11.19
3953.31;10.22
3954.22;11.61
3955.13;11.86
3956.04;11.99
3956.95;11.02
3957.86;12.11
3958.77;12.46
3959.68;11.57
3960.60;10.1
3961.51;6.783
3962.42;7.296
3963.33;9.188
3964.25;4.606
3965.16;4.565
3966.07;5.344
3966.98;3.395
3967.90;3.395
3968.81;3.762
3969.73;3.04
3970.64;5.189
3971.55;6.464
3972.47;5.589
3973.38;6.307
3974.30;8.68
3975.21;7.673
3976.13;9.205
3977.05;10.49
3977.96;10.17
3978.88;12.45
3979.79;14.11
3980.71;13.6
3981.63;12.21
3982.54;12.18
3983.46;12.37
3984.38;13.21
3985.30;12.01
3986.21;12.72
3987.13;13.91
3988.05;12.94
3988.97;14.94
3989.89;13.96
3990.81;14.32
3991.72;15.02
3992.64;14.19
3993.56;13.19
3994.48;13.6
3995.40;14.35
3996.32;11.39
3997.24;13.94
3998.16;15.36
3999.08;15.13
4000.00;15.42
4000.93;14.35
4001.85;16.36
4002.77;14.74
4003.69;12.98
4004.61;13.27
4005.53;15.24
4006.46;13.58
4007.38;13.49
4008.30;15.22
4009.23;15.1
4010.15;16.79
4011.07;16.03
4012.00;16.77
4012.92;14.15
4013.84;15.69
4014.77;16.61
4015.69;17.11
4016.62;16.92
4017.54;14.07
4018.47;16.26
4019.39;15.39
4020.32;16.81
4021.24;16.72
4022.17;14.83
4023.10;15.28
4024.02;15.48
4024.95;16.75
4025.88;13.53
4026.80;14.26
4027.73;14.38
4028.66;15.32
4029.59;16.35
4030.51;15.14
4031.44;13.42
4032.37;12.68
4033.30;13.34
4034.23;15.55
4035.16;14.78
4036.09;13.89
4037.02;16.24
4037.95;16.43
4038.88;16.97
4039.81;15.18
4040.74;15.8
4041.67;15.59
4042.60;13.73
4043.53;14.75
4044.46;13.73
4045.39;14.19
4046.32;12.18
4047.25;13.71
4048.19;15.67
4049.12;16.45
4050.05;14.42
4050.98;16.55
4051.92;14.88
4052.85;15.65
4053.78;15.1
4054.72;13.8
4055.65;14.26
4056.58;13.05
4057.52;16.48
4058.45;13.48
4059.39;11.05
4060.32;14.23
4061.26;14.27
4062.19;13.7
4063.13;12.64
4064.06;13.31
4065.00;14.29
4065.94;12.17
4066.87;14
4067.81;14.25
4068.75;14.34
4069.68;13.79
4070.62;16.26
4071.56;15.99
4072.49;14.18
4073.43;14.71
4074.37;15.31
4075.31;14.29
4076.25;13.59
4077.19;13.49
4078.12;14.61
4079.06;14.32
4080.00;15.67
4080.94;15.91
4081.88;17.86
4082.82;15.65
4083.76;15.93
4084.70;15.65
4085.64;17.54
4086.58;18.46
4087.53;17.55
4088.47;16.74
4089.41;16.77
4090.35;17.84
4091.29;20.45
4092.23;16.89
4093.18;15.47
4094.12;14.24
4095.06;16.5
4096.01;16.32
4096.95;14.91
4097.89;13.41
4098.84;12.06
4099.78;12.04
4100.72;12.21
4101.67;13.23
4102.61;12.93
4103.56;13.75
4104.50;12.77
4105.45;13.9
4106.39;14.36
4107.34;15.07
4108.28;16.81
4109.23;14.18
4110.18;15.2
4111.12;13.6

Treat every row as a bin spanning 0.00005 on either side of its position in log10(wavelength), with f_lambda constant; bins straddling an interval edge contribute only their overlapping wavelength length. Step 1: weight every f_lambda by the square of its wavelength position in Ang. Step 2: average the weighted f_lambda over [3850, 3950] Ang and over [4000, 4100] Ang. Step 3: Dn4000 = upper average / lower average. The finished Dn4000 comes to 1.88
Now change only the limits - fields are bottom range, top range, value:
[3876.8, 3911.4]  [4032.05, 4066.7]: 1.64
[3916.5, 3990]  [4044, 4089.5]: 1.78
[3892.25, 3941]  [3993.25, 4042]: 1.81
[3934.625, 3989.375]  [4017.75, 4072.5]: 1.67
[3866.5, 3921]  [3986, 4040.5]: 1.63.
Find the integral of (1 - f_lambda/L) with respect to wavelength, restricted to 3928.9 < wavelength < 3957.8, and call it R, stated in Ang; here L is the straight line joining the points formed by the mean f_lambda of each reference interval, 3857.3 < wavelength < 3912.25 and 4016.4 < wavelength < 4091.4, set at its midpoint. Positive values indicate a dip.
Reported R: 8.0 Ang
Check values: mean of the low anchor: 9.07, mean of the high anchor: 15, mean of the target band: 8.12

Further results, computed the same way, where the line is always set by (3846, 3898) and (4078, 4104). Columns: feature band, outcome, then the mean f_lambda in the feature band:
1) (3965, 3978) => 6.2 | 6.13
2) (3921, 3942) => 8.4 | 6.14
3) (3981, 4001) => -2.3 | 13.7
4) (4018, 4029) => -1.7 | 15.4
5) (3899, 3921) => -3.1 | 10.9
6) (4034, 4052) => -1.4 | 15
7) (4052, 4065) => 0.4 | 14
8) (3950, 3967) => 2.5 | 9.52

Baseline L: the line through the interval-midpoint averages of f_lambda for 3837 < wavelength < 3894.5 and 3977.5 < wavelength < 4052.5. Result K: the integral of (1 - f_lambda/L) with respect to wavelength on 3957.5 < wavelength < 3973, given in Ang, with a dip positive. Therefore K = 7.1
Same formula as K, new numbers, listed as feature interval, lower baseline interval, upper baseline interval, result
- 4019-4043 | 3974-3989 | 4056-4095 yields -2.7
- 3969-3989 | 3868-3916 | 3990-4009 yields 4.8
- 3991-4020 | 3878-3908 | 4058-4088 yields -4.8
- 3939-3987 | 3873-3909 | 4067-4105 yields 8.7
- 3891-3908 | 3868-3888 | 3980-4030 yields -1.4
